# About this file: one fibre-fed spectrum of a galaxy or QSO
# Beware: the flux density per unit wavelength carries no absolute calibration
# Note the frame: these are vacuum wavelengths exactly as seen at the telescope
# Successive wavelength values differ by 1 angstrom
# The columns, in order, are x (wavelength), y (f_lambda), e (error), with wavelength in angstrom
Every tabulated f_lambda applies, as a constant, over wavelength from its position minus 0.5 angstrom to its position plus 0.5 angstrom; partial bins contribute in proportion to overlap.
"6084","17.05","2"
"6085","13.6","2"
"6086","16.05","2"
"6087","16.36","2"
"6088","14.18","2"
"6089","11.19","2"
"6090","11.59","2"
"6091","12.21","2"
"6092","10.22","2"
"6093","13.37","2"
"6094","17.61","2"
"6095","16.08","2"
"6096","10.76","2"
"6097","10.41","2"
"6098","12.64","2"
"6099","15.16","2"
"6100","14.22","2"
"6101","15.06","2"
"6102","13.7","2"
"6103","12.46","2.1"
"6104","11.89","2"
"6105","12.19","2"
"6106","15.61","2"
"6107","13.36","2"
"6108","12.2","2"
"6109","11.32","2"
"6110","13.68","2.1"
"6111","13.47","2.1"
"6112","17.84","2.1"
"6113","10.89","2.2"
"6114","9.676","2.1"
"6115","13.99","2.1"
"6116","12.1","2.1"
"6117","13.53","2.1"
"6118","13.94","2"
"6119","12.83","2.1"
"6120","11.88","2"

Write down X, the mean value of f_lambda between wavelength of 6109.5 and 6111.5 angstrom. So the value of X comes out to 13.6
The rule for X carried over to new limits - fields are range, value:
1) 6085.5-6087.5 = 16.2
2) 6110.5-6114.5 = 13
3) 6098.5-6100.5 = 14.7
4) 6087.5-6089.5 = 12.7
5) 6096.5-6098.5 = 11.5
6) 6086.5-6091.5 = 13.1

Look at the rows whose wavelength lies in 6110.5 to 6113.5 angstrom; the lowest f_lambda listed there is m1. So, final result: 10.89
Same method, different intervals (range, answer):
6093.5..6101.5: 10.41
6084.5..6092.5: 10.22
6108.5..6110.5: 11.32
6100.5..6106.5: 11.89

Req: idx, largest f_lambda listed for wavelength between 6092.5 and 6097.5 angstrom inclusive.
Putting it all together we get 17.61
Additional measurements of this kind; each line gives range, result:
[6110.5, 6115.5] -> 17.84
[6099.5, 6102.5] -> 15.06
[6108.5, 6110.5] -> 13.68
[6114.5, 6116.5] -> 13.99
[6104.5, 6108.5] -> 15.61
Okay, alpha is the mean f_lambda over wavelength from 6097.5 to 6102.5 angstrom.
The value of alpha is 14.2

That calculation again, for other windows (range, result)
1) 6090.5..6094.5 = 13.4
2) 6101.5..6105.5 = 12.6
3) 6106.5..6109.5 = 12.3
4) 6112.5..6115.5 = 11.5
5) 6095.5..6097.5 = 10.6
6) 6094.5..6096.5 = 13.4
